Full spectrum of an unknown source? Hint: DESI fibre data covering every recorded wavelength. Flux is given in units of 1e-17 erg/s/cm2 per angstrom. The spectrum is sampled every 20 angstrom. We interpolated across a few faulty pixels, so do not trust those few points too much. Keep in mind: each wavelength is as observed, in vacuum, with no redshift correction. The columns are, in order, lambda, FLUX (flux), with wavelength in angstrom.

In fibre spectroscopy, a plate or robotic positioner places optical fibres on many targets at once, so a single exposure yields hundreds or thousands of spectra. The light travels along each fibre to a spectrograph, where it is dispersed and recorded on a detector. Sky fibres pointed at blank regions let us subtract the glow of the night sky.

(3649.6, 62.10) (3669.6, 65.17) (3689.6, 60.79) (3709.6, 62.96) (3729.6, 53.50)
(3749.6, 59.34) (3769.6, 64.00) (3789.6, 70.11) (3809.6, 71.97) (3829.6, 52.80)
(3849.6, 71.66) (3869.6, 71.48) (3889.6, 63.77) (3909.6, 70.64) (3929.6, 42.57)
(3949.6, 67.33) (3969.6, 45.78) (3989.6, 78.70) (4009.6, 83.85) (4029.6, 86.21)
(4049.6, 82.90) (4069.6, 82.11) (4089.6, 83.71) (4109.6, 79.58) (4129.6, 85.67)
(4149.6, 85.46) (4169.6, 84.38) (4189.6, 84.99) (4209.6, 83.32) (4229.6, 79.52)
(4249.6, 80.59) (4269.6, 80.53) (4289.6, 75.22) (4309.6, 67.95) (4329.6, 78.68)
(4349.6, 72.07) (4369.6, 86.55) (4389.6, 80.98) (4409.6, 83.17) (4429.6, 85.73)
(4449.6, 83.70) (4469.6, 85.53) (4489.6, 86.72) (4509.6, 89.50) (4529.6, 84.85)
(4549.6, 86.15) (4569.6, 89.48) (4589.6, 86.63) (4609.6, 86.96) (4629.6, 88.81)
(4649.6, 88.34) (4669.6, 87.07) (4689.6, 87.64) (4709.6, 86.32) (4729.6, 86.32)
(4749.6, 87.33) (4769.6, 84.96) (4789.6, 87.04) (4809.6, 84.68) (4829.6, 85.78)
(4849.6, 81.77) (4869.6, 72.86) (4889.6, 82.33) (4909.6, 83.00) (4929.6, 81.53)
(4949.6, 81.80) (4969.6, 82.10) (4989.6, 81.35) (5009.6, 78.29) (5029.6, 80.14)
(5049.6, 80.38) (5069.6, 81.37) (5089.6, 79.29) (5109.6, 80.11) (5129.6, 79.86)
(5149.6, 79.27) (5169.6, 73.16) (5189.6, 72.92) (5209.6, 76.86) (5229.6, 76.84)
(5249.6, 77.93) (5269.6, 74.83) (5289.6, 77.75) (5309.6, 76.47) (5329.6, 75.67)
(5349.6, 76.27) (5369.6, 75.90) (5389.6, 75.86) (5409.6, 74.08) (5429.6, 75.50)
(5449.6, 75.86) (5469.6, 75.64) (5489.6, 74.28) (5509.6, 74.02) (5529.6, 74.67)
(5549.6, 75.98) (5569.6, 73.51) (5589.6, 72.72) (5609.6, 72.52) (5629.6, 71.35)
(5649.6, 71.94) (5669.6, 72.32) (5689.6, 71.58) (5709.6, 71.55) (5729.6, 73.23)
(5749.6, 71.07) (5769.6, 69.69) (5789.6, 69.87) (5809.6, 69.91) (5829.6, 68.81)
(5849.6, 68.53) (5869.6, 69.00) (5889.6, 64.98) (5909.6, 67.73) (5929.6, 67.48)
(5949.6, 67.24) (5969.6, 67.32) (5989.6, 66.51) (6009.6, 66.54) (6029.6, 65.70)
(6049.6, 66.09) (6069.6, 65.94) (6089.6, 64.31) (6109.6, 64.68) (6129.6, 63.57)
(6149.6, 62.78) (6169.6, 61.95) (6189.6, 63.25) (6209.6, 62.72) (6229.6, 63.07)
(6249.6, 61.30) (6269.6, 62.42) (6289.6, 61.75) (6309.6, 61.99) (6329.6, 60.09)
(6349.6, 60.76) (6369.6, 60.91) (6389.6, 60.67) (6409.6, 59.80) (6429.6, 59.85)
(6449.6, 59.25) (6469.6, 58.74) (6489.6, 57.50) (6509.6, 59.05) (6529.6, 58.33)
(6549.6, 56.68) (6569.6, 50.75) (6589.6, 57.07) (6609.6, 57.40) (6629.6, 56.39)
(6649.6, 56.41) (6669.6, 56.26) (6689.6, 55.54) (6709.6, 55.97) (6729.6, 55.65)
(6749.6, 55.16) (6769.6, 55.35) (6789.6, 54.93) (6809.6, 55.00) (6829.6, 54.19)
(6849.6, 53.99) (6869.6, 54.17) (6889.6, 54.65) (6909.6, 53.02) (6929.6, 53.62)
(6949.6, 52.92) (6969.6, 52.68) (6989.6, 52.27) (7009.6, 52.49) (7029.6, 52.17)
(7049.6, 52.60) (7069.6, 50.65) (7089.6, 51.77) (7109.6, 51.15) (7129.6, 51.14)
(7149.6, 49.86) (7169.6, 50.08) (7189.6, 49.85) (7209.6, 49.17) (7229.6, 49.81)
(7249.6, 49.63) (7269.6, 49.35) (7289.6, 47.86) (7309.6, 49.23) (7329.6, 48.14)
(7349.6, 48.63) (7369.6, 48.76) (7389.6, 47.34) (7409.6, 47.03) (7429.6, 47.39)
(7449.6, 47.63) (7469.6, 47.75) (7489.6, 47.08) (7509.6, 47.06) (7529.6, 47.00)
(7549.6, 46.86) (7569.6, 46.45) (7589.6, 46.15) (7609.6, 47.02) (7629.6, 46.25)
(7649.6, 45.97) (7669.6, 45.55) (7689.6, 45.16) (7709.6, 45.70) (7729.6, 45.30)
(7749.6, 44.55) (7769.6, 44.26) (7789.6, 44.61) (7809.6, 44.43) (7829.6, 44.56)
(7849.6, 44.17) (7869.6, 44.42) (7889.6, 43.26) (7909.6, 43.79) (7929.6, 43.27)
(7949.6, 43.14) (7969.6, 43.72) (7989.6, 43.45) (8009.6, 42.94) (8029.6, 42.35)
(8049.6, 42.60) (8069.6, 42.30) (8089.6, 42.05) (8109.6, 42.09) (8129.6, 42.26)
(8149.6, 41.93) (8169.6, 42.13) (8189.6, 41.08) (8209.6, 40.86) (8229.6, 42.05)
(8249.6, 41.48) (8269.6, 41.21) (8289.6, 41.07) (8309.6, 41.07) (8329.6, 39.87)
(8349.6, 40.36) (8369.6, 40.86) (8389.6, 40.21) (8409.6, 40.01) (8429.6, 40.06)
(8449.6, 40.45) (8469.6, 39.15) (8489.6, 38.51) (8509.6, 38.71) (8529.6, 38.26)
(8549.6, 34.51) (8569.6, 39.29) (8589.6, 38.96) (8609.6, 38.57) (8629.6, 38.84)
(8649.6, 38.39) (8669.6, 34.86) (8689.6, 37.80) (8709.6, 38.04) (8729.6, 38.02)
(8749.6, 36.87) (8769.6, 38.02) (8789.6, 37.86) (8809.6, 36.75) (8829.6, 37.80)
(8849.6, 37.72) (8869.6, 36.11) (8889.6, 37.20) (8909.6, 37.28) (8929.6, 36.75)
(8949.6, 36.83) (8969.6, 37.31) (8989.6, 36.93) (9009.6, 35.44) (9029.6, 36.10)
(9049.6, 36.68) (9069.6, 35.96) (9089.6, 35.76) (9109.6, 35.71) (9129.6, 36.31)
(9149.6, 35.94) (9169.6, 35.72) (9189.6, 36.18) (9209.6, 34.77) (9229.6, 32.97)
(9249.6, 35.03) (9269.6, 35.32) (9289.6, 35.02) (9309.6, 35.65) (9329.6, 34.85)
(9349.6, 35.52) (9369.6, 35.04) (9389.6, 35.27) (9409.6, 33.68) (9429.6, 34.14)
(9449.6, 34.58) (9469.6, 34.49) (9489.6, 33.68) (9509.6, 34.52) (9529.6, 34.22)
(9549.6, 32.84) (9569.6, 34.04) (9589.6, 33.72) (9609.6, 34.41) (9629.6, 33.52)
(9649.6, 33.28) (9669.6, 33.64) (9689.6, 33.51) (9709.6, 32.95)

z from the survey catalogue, 0.000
